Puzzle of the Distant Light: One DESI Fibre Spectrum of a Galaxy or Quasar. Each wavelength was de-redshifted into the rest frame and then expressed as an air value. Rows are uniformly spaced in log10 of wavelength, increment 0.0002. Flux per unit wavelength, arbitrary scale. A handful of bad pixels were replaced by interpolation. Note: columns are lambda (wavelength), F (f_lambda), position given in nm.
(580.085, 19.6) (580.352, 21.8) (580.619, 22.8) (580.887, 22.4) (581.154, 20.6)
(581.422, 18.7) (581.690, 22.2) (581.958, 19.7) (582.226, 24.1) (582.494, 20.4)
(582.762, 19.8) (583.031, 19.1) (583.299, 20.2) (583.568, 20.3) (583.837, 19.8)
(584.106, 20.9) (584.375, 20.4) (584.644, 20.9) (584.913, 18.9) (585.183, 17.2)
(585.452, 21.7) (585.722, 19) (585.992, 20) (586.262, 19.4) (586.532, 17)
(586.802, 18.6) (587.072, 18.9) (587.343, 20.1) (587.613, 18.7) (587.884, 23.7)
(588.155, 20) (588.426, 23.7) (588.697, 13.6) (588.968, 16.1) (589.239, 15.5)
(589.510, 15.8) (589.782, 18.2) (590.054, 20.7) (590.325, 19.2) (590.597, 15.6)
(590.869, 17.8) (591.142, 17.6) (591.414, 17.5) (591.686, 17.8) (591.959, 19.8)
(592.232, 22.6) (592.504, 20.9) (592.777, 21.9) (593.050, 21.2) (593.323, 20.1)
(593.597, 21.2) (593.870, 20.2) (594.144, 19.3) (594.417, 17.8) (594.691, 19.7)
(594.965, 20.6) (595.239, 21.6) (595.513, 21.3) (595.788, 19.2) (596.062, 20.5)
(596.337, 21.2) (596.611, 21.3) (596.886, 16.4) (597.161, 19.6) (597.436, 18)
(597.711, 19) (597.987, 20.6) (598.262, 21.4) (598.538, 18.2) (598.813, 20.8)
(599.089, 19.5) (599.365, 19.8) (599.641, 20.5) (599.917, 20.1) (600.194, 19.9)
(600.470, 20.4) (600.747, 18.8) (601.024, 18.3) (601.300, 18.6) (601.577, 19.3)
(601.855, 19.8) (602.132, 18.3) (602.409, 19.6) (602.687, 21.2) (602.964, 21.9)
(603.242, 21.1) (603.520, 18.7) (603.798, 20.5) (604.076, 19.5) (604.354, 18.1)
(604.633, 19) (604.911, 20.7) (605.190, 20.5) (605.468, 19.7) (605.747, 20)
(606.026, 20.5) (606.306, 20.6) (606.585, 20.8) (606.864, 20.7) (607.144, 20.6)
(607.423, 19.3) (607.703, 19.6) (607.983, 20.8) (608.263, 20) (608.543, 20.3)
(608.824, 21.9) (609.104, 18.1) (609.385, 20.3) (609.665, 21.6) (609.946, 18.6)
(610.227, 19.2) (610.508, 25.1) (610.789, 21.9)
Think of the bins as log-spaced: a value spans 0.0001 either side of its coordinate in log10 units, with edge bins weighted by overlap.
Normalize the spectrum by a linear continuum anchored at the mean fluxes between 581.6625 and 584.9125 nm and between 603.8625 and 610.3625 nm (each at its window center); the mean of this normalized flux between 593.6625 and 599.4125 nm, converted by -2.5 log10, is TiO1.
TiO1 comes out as 0.023 mag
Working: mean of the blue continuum 20.5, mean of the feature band 19.8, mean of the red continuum 20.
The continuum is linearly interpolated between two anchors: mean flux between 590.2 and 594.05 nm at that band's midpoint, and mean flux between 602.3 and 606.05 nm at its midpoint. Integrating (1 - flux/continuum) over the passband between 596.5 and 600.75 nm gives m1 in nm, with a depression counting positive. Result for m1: 0.033 nm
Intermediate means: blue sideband 19.5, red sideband 20.1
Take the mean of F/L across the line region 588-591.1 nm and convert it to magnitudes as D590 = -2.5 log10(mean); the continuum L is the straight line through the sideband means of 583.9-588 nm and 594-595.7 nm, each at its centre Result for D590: 0.113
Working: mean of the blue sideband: 19.7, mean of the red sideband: 20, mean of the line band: 17.9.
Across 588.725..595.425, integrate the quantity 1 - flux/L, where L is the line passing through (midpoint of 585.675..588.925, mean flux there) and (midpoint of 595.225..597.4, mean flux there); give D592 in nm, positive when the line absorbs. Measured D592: 0.21 nm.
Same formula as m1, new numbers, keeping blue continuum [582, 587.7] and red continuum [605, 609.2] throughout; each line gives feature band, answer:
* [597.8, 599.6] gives 0.00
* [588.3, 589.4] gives 0.15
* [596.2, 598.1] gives 0.06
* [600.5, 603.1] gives 0.07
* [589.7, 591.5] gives 0.16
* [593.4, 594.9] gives 0.02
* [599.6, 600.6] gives 0.00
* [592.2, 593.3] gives -0.08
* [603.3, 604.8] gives 0.07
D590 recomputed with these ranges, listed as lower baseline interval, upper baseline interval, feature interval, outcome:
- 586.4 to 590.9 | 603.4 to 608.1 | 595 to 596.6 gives -0.09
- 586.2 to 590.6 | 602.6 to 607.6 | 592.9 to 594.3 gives -0.07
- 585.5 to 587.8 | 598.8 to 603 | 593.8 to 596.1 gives -0.03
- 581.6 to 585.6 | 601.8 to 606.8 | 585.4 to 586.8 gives 0.06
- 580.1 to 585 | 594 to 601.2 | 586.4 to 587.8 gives 0.09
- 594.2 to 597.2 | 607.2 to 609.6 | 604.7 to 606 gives -0.01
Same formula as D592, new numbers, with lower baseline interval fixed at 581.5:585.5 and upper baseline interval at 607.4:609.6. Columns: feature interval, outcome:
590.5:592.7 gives 0.15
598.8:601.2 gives 0.06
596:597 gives 0.02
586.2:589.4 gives 0.24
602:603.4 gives -0.02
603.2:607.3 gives 0.02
